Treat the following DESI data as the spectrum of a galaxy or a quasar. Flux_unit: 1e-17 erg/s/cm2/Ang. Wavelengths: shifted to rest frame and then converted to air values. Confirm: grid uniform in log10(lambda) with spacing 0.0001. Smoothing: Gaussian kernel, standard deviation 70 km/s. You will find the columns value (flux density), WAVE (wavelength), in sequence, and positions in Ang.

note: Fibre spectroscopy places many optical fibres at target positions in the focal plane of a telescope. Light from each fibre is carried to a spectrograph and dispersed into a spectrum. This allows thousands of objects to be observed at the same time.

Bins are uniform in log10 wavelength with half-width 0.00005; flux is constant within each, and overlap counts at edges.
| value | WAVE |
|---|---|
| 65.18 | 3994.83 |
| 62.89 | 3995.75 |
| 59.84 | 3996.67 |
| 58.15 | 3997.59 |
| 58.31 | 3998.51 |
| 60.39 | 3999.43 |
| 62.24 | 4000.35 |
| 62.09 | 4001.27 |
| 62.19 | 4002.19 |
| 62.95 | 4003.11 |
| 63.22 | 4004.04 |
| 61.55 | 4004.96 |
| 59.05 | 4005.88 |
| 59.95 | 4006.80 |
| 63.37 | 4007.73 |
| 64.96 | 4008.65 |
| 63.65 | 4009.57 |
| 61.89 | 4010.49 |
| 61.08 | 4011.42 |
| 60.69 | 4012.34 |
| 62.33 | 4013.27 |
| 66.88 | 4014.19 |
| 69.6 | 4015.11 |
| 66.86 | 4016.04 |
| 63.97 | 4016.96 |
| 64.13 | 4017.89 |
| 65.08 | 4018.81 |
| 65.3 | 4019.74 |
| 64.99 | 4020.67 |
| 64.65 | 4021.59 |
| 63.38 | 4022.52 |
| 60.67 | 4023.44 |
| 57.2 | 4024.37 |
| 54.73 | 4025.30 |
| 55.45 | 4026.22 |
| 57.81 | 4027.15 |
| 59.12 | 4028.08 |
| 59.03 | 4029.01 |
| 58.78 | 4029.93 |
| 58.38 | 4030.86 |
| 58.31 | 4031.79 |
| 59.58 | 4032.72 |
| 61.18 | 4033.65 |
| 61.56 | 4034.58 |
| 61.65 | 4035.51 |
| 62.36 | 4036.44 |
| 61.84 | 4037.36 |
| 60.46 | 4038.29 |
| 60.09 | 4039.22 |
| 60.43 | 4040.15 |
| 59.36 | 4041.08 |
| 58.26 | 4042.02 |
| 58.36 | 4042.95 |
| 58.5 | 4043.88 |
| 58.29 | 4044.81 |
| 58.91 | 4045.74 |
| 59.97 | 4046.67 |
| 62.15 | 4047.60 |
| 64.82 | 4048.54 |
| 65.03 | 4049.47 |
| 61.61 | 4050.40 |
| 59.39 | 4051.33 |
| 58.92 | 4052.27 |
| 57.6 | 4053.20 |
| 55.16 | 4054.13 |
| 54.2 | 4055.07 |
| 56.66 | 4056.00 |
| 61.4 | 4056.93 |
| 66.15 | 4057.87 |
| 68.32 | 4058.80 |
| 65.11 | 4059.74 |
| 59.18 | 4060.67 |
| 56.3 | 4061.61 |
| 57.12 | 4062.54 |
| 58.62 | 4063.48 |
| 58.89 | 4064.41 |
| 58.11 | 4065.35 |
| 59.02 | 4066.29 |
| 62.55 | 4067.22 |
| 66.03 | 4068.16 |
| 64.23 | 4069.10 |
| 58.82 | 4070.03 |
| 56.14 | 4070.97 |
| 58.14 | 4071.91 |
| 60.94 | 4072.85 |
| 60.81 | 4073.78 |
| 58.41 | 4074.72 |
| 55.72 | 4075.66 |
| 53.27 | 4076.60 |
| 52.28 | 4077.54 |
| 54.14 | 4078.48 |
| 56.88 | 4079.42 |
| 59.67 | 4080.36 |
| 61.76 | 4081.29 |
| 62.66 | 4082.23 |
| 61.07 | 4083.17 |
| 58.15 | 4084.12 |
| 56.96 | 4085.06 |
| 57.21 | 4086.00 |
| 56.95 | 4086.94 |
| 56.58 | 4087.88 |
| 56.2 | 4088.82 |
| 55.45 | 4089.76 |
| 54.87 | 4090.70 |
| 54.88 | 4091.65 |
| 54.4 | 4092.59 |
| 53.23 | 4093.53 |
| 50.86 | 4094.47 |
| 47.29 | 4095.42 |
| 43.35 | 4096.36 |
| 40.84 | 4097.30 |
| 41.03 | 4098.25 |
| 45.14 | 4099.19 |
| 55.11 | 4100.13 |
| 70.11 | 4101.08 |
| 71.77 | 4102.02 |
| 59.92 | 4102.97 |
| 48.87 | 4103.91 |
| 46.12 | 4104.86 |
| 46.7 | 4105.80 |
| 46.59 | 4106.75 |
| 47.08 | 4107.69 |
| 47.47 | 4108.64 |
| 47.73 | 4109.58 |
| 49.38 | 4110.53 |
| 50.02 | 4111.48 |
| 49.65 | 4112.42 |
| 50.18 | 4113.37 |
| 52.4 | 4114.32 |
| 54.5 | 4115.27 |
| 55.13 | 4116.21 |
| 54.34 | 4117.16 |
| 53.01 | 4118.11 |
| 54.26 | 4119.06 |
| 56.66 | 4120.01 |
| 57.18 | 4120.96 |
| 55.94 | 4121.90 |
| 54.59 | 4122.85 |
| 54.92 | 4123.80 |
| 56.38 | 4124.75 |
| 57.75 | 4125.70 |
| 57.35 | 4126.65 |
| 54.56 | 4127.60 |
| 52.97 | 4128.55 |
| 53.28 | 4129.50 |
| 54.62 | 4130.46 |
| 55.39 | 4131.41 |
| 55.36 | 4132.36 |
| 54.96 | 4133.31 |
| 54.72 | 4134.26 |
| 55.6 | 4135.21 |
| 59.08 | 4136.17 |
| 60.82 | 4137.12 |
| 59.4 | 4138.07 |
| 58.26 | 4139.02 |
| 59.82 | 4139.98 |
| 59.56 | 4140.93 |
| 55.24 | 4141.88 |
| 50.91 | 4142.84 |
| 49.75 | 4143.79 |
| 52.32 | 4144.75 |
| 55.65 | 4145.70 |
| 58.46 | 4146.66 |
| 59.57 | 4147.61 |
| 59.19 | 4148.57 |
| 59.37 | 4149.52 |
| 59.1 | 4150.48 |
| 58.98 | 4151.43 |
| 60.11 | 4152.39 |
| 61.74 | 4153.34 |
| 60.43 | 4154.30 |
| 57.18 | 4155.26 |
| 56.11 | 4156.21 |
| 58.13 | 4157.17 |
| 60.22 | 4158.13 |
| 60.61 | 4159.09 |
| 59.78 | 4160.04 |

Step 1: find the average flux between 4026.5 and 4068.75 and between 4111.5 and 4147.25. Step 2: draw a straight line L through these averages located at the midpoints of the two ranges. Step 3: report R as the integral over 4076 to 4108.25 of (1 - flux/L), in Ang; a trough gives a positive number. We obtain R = 1.9 Ang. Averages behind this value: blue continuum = 60.1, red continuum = 55.2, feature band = 54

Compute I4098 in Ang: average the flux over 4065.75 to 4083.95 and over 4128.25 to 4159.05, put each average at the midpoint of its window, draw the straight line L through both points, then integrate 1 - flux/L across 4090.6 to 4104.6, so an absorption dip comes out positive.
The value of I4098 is 1.4 Ang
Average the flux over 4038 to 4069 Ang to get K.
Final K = 60.2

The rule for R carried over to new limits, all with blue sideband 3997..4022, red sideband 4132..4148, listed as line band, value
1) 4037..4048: 0.29 Ang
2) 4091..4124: 3.43 Ang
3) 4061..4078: 0.37 Ang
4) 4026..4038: 0.41 Ang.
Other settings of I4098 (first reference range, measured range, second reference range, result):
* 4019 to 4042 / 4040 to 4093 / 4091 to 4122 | -2.55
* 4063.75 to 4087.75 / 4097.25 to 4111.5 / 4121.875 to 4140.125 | 1.55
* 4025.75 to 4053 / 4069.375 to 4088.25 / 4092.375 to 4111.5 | -1.35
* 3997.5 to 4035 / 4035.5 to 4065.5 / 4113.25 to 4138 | -0.22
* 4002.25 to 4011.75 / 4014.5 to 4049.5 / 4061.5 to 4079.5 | -0.20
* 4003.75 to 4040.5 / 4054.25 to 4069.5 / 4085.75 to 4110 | -1.07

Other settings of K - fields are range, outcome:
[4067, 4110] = 55.1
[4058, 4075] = 60.5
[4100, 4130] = 53.8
